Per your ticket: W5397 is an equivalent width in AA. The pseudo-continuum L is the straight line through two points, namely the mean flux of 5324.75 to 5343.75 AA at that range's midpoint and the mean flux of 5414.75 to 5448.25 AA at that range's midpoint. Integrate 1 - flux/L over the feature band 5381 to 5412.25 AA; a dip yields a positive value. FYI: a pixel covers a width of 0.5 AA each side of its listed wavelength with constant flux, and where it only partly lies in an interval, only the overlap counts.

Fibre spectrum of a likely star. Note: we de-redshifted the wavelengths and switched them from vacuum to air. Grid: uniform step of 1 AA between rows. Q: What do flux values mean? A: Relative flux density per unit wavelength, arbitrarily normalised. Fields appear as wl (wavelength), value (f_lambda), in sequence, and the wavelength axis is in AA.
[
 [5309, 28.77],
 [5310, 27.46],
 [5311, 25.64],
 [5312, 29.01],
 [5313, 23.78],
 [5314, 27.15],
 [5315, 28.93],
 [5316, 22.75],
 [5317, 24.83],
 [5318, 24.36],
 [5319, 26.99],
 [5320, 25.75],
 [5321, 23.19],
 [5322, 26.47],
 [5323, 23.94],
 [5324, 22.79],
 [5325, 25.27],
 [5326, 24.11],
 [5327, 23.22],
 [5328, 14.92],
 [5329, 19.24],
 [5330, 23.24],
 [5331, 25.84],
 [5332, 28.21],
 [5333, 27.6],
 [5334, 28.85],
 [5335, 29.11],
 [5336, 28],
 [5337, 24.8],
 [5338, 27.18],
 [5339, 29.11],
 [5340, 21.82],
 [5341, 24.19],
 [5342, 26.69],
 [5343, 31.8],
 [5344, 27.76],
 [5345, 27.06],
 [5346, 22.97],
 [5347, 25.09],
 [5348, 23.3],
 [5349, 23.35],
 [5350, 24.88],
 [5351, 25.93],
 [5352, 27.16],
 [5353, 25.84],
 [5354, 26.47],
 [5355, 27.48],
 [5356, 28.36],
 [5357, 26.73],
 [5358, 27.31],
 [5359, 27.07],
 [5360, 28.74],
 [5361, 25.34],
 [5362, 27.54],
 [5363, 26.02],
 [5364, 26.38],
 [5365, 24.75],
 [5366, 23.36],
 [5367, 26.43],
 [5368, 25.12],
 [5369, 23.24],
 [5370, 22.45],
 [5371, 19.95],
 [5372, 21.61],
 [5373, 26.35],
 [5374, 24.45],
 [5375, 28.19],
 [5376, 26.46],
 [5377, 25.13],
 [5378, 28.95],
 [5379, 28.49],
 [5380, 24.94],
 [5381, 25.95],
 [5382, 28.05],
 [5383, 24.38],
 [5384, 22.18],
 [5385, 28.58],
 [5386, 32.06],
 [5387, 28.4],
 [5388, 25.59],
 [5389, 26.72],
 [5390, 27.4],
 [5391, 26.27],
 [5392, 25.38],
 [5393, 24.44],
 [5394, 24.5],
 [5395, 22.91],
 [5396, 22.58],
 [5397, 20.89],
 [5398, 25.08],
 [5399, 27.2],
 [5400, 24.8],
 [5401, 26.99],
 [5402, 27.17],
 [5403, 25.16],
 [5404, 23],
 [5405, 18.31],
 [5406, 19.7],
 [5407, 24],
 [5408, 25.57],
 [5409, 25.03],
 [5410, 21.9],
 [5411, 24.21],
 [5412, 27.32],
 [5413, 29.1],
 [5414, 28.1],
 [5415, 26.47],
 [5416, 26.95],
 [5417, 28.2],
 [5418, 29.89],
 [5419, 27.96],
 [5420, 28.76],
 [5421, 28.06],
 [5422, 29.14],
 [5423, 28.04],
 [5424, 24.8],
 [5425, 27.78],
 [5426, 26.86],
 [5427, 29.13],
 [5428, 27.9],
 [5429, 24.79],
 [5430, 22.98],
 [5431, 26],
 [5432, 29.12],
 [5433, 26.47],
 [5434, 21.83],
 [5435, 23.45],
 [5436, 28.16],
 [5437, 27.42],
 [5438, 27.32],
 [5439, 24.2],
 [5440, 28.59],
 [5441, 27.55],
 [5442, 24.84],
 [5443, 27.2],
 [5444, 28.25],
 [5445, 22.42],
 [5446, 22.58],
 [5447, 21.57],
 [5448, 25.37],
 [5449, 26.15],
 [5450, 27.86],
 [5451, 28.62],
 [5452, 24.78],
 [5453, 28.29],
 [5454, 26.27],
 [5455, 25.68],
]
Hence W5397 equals 1.30 AA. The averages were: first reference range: 25.5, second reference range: 26.5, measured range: 25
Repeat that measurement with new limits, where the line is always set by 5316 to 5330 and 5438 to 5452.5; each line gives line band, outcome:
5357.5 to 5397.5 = -1.87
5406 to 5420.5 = -0.73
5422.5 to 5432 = -0.45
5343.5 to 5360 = -1.47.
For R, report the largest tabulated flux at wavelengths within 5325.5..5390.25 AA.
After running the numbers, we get 32.06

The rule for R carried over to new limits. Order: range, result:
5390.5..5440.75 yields 29.89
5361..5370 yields 27.54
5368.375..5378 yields 28.95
